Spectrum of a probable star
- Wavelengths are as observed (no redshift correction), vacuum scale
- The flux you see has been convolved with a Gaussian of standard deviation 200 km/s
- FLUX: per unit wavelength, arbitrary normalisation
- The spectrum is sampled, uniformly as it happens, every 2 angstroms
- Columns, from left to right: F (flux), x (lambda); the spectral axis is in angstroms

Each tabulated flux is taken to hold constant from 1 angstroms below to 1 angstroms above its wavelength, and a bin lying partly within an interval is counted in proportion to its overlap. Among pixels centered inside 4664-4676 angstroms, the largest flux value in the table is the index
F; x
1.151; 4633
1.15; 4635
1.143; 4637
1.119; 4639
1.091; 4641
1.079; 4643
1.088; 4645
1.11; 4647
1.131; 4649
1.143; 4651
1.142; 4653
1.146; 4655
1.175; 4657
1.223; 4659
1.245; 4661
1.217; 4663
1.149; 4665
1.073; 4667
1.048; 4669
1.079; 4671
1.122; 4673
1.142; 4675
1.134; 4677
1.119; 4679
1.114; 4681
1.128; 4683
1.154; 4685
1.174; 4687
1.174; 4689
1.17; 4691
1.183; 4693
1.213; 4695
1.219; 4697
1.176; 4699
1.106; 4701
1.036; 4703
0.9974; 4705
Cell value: 1.149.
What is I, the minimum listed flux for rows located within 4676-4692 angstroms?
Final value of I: 1.114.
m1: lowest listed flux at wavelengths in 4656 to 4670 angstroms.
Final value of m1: 1.048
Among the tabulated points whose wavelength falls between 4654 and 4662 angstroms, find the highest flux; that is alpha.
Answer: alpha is 1.245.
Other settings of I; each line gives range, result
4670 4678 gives 1.079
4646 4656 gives 1.11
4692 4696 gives 1.183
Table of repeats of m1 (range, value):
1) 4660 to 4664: 1.217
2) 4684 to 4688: 1.154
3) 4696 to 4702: 1.106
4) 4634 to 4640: 1.119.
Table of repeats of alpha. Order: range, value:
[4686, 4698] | 1.219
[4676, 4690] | 1.174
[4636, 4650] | 1.143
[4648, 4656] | 1.146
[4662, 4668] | 1.217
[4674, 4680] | 1.142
